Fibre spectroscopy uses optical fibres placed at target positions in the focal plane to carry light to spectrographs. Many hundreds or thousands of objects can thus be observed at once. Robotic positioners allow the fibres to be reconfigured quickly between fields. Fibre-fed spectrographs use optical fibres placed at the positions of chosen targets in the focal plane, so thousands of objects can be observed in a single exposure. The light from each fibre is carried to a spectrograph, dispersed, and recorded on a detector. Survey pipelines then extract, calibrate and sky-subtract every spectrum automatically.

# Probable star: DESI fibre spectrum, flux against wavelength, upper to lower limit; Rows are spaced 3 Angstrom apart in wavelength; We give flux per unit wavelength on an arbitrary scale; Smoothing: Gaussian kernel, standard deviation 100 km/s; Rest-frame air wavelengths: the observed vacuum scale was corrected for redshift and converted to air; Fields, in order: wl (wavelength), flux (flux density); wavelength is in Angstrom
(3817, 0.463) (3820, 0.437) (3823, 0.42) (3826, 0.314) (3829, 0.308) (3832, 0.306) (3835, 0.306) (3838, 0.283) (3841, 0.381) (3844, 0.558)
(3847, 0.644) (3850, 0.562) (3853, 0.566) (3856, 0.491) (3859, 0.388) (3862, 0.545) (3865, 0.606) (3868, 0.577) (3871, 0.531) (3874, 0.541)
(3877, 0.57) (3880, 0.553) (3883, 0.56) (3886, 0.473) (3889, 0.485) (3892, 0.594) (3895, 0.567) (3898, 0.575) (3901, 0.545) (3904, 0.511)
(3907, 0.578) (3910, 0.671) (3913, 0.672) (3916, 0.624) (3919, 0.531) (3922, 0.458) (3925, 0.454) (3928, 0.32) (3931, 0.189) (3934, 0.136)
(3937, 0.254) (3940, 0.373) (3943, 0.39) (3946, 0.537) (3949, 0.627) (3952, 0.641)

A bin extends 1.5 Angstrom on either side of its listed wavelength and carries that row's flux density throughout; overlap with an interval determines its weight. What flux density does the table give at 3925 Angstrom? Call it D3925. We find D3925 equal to 0.454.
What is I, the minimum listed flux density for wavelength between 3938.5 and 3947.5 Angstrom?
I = 0.373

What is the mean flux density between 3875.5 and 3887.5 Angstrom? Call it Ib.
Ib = 0.539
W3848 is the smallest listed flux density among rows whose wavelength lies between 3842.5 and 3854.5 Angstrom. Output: 0.558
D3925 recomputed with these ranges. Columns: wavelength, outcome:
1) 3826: 0.314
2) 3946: 0.537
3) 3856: 0.491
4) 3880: 0.553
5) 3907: 0.578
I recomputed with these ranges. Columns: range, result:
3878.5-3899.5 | 0.473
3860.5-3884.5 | 0.531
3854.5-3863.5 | 0.388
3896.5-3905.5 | 0.511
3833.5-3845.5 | 0.283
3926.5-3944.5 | 0.136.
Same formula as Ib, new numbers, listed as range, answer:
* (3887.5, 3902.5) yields 0.553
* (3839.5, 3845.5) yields 0.47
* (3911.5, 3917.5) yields 0.648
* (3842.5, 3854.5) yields 0.583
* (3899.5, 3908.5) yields 0.545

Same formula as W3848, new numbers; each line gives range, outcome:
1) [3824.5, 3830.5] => 0.308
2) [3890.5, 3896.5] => 0.567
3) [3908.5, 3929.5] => 0.32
